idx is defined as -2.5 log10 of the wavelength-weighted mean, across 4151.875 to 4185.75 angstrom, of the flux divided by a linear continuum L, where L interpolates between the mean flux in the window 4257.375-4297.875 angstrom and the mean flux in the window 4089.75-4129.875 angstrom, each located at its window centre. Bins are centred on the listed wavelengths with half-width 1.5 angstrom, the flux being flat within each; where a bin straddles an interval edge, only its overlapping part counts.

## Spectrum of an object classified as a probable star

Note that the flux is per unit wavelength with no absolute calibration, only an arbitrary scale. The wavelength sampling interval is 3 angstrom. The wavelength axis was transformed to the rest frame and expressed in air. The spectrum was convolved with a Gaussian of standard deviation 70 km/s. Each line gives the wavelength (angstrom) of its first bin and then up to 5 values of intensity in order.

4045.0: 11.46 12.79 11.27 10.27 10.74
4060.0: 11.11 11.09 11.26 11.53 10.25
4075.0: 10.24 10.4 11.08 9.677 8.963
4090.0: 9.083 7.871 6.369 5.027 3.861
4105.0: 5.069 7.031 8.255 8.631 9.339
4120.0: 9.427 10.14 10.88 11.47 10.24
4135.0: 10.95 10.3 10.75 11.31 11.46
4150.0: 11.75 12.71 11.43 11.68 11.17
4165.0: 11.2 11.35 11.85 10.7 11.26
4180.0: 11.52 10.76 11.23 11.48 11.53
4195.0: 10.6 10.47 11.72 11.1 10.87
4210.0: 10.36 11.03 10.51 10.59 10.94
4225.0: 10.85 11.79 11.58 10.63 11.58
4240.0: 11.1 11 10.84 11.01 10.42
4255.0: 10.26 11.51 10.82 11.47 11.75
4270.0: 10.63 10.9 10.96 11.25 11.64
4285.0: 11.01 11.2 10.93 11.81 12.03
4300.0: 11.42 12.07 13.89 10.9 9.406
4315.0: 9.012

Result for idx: -0.24 mag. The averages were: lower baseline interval 7.95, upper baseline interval 11.3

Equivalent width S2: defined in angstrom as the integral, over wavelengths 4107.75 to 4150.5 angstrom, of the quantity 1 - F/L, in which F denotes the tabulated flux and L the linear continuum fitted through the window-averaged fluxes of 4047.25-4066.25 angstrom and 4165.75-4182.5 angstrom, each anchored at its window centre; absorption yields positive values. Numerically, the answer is 4.04 angstrom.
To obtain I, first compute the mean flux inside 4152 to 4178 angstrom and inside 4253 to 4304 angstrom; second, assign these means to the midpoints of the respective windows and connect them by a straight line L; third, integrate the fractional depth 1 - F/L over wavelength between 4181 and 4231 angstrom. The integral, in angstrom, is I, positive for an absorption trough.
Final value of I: 1.7 angstrom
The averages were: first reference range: 11.5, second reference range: 11.3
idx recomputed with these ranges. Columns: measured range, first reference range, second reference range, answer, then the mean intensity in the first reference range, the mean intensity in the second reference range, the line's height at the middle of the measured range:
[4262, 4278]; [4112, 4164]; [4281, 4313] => 0.02 mag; 10.8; 11.5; 11.4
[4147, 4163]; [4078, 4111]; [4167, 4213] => -0.19 mag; 7.58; 11.1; 9.82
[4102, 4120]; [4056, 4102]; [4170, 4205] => 0.31 mag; 9.45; 11.2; 9.96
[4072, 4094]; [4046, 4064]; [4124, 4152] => 0.15 mag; 11.2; 11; 11.2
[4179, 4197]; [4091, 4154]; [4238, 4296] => -0.12 mag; 9.15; 11.1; 10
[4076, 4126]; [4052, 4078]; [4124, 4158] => 0.31 mag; 10.8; 11.2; 11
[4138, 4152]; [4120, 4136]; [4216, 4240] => -0.06 mag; 10.6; 11.1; 10.7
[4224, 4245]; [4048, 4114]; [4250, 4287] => -0.05 mag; 9.14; 11.1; 10.7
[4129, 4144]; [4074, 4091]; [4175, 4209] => -0.02 mag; 9.92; 11.1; 10.5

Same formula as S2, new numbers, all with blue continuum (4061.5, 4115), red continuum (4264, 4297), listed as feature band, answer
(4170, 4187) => -2.3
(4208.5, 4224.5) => -0.5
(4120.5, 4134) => -2.1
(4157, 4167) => -1.8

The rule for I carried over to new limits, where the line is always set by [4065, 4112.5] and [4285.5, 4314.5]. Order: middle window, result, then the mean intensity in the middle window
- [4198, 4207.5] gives -1.0 angstrom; 11.1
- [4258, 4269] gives -0.4 angstrom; 11.3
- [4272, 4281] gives 0.0 angstrom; 11.1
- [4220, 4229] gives -0.7 angstrom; 11.1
